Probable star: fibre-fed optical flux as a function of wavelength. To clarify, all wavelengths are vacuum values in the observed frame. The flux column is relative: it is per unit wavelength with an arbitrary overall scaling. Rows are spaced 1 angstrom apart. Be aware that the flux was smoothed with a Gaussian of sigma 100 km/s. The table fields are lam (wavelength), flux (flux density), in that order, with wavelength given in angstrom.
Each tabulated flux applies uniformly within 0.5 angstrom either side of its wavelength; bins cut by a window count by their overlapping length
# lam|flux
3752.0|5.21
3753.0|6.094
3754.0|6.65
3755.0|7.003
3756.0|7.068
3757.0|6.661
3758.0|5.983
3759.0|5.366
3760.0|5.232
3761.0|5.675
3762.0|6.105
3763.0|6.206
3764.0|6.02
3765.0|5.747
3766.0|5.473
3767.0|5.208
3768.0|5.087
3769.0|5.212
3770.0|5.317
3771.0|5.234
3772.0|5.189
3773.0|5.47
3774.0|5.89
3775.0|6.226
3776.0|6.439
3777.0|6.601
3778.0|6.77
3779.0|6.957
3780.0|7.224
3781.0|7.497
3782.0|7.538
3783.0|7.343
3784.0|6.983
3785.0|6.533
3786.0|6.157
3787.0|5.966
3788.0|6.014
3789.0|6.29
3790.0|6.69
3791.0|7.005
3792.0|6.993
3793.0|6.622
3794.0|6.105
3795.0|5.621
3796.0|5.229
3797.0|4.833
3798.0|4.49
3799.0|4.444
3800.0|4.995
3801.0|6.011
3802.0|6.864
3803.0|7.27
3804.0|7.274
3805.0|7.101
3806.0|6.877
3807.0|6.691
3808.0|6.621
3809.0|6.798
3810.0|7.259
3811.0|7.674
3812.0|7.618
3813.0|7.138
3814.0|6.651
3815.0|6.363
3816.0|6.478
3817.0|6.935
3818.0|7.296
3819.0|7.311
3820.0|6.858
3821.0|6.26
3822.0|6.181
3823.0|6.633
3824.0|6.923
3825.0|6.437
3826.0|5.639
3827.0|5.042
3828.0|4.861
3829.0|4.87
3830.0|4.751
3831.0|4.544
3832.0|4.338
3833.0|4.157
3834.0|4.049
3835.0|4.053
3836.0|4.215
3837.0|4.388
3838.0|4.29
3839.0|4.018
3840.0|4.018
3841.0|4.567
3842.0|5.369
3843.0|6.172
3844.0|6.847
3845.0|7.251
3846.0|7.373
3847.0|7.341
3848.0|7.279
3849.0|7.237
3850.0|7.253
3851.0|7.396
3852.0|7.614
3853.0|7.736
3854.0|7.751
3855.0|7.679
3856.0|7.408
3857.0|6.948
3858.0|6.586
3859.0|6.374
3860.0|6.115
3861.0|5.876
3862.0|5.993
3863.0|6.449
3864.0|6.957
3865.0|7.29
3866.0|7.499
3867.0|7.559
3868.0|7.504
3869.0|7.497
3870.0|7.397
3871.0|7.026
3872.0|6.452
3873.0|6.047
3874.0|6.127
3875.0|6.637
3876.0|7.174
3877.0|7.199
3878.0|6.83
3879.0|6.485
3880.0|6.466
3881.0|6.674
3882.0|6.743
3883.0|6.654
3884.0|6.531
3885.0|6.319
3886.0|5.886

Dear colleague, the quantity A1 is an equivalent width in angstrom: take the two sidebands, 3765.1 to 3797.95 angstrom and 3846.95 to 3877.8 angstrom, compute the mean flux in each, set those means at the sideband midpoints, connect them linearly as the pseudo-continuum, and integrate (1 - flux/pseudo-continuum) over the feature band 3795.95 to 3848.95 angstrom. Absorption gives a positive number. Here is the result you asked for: 4.94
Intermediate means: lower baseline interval 6.15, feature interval 5.96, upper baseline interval 7.01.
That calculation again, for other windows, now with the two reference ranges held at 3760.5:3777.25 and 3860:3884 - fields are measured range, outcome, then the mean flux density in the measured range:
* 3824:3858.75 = 3.2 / 5.89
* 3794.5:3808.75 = 0.0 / 6.04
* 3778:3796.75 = -2.2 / 6.58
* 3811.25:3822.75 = -1.2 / 6.84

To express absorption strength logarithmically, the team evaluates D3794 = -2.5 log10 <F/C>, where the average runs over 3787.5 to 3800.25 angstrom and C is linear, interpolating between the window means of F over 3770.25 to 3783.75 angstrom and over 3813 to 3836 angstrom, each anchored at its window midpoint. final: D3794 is 0.08 mag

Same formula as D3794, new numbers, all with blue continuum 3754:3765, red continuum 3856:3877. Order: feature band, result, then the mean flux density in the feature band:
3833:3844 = 0.40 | 4.6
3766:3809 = 0.02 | 6.21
